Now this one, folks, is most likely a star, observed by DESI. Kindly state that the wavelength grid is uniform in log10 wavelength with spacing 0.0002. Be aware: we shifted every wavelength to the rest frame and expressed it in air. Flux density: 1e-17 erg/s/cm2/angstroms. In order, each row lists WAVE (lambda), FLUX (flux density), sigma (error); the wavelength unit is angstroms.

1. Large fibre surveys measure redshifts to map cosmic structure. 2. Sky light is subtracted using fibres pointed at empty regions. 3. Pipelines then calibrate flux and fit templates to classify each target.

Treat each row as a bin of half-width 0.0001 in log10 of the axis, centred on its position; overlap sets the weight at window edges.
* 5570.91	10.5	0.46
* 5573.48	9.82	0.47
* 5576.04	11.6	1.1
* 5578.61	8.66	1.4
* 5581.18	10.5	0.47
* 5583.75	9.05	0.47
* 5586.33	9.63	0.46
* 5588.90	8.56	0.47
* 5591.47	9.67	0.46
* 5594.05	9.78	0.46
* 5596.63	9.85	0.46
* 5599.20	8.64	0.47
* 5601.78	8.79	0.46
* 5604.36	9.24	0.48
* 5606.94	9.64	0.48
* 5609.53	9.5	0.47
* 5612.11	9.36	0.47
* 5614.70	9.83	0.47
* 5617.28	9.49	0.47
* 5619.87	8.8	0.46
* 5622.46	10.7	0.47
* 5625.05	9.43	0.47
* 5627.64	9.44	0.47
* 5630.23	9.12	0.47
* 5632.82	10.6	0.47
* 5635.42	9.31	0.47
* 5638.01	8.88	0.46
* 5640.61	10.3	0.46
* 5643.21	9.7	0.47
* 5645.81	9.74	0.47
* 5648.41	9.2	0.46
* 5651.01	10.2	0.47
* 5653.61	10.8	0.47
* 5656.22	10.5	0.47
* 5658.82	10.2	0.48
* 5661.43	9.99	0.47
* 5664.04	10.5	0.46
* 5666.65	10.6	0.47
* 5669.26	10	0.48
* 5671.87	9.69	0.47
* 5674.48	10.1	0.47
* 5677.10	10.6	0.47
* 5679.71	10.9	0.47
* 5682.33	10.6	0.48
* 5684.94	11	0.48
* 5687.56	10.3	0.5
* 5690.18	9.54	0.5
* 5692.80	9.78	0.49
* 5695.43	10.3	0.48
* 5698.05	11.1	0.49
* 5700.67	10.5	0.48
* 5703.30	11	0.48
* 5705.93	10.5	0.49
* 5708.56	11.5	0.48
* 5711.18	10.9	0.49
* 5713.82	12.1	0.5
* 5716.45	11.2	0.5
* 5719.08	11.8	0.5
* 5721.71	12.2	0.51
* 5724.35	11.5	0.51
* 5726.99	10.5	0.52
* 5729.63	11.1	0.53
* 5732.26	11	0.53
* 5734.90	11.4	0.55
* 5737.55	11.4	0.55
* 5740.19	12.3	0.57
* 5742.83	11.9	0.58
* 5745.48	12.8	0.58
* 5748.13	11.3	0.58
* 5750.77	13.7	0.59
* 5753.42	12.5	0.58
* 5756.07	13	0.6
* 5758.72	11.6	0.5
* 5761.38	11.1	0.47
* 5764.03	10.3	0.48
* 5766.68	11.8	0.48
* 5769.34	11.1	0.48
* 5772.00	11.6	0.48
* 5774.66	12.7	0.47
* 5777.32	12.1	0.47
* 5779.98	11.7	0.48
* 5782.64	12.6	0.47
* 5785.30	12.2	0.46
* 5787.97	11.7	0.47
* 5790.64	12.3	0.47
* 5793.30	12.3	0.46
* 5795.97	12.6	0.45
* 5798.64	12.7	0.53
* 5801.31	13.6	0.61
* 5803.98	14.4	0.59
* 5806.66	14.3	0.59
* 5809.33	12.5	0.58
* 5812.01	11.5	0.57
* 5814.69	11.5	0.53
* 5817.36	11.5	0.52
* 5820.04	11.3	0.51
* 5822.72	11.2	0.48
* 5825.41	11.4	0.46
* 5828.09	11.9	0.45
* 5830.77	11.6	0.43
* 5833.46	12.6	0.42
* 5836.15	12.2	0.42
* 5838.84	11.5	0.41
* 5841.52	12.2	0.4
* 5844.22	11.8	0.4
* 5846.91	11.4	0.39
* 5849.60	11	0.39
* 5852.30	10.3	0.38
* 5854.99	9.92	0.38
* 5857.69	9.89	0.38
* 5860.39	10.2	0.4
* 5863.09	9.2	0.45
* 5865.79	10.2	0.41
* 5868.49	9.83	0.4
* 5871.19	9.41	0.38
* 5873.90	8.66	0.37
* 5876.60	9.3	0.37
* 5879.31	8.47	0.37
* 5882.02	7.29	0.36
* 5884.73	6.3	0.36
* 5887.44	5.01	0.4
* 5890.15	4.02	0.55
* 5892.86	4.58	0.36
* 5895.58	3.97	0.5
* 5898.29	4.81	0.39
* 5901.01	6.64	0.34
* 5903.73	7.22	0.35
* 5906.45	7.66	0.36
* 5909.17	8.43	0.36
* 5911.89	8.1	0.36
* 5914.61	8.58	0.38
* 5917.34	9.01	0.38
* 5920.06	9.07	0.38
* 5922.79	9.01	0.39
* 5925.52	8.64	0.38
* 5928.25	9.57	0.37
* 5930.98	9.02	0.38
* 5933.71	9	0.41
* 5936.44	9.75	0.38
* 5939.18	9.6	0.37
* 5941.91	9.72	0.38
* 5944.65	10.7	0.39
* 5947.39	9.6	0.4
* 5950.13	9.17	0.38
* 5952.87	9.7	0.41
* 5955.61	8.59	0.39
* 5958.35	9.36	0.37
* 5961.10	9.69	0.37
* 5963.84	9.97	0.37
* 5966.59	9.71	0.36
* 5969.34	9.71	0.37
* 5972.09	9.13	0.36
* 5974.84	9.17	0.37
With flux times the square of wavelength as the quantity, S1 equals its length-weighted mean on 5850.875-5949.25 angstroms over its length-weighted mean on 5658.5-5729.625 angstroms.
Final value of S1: 0.84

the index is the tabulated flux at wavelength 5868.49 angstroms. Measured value 9.83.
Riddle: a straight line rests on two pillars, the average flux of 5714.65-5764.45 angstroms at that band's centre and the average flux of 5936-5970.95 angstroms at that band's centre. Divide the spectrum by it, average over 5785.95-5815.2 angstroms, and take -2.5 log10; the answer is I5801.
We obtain -0.14 mag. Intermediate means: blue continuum 11.7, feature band 12.7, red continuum 9.63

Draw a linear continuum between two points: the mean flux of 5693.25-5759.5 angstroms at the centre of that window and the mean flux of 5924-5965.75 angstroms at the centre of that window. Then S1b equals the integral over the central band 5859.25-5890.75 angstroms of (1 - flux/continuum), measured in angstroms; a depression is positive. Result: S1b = 5.9 angstroms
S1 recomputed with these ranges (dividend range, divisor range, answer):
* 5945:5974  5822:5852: 0.85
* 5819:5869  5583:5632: 1.27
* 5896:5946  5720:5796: 0.76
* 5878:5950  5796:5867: 0.70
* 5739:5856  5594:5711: 1.26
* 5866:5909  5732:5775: 0.62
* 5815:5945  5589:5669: 1.03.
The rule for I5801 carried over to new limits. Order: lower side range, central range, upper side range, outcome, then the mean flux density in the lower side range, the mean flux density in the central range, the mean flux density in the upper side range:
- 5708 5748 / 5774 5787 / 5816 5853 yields -0.06 mag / 11.6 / 12.2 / 11.6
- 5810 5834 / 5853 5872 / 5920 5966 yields 0.11 mag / 11.6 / 9.84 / 9.44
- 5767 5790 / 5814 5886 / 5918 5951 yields 0.04 mag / 12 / 10.4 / 9.4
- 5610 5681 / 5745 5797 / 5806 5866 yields -0.11 mag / 9.92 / 12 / 11.3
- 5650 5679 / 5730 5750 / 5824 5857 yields -0.09 mag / 10.3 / 11.8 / 11.4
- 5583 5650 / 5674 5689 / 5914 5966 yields -0.12 mag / 9.48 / 10.6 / 9.37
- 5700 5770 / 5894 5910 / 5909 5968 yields 0.46 mag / 11.6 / 6.36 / 9.29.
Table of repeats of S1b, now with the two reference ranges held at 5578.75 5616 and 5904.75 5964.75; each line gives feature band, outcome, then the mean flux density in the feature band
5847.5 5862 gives -1.7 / 10.3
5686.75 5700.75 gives -1.3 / 10.2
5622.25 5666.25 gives -2.5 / 9.91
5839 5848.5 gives -2.6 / 11.7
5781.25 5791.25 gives -3.1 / 12.2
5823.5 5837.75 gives -4.1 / 11.9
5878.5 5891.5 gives 4.3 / 6.12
